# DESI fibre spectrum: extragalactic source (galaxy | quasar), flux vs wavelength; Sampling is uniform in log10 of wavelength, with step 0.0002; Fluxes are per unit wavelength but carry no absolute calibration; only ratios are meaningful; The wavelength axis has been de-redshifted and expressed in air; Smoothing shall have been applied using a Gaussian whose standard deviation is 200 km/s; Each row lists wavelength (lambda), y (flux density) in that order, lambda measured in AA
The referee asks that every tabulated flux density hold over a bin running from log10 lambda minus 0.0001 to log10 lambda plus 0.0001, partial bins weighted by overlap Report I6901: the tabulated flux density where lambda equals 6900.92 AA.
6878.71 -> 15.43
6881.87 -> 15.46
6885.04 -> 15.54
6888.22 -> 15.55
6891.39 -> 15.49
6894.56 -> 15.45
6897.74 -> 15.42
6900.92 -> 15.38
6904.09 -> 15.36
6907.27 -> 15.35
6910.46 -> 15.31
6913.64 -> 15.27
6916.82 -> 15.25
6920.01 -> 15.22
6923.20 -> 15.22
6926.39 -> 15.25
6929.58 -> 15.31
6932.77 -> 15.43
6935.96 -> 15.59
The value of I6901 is 15.38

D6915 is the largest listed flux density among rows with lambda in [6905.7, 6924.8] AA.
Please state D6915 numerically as 15.35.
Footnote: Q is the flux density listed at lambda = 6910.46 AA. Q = 15.31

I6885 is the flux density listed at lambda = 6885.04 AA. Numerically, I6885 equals 15.54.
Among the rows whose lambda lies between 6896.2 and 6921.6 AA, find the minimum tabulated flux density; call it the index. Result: 15.22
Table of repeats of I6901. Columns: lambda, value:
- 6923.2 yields 15.22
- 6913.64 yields 15.27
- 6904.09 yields 15.36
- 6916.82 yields 15.25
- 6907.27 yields 15.35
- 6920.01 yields 15.22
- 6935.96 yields 15.59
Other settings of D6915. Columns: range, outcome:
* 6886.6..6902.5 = 15.55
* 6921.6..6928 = 15.25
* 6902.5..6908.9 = 15.36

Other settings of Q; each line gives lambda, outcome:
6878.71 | 15.43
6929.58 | 15.31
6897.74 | 15.42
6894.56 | 15.45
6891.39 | 15.49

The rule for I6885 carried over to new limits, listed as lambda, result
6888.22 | 15.55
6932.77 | 15.43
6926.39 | 15.25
